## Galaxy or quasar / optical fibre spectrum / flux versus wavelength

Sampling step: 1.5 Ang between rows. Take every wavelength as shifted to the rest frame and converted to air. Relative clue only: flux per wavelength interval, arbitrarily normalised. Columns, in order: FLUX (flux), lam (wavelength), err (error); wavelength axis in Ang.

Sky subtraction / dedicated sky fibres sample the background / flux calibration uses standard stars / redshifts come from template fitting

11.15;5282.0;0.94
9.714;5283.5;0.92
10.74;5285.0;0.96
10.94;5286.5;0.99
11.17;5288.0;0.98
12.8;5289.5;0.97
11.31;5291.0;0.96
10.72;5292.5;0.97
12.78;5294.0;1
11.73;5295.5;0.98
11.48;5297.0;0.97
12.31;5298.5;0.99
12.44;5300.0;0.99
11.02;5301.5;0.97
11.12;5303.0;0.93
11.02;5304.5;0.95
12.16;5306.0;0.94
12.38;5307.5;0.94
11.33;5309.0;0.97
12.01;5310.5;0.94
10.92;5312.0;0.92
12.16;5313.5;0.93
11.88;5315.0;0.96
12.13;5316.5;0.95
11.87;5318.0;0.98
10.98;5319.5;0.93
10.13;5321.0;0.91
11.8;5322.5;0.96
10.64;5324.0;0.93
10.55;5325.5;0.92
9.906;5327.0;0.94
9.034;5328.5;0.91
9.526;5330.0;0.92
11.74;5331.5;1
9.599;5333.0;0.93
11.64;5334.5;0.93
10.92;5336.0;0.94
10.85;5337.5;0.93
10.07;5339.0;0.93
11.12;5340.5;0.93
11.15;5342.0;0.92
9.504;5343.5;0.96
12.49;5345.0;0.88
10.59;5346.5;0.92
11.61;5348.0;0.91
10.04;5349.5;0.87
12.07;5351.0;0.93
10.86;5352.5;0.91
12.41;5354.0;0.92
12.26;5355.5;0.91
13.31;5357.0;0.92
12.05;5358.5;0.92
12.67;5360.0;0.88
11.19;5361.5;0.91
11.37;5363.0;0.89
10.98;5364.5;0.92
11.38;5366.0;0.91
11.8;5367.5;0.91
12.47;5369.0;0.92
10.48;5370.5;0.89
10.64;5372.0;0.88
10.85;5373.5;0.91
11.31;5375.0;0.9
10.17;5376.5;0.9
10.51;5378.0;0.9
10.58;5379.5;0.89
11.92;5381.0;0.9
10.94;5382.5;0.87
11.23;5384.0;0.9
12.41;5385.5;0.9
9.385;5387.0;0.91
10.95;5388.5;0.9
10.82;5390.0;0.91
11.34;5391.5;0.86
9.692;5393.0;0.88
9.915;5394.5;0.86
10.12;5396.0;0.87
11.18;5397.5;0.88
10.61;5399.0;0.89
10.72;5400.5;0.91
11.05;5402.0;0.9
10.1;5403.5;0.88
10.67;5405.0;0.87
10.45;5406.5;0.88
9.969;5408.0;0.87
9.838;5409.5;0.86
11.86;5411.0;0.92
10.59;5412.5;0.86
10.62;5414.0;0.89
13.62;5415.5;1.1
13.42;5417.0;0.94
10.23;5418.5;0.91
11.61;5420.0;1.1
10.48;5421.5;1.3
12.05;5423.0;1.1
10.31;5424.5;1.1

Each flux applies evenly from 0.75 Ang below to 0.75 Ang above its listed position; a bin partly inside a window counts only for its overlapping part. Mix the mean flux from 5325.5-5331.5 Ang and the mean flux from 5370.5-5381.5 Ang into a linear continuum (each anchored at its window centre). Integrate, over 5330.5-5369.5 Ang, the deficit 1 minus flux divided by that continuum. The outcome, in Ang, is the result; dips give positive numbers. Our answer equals -4.0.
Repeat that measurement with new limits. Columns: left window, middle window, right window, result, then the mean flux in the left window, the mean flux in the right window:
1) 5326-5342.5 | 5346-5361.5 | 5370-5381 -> -1.7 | 10.5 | 10.7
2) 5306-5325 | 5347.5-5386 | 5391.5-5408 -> -1.9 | 11.5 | 10.5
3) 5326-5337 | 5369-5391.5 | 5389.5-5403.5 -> -0.9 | 10.4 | 10.6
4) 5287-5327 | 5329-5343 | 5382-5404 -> 0.7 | 11.5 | 10.7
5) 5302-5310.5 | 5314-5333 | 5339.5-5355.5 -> 1.1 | 11.6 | 11.2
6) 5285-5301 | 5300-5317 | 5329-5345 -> -0.5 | 11.7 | 10.7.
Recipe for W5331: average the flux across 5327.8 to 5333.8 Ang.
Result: 10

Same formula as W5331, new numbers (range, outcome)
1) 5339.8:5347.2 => 11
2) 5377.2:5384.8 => 11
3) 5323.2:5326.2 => 10.6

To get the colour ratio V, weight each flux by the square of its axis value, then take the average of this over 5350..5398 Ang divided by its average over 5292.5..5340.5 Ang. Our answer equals 1.0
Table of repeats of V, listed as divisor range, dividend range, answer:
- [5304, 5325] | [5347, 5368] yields 1.03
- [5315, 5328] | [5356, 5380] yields 1.05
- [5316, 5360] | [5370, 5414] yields 0.98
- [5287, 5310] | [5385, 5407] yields 0.94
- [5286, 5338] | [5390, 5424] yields 1.00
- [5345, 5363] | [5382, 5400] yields 0.92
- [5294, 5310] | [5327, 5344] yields 0.90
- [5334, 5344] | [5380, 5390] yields 1.05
